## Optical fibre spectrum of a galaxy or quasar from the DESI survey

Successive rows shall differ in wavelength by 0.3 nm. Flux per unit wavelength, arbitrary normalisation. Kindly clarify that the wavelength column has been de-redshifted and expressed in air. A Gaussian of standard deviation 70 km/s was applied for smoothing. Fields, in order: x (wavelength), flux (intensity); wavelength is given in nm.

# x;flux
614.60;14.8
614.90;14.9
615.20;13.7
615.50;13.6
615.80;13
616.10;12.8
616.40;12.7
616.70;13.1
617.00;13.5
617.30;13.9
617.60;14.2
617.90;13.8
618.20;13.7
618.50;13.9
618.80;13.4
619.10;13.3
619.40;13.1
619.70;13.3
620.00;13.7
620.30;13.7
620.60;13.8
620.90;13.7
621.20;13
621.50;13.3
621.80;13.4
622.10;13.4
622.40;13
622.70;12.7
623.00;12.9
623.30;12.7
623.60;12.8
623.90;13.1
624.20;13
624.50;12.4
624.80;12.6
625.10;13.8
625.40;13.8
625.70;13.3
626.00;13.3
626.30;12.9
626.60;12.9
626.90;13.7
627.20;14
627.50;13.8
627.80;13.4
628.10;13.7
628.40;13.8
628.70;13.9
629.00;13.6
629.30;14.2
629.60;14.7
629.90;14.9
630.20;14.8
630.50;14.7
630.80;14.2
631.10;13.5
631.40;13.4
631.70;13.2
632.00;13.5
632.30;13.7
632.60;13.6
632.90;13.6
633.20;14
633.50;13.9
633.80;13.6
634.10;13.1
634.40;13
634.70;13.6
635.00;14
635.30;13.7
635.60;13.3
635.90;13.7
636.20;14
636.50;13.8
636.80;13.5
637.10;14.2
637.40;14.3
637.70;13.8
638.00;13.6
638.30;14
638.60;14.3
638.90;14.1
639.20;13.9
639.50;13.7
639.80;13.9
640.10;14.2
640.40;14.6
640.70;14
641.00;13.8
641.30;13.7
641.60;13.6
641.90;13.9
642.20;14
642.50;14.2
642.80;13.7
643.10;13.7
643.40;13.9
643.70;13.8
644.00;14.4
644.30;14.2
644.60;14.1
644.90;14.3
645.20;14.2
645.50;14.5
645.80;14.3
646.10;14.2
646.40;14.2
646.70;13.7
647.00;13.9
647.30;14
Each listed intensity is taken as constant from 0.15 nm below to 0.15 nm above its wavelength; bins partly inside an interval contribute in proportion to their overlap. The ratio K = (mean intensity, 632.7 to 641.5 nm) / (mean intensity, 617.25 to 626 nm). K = 1.0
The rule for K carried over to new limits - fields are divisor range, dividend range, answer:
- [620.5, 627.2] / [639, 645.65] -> 1.06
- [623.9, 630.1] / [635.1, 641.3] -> 1.02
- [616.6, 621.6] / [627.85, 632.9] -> 1.03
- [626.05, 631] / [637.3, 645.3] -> 1.00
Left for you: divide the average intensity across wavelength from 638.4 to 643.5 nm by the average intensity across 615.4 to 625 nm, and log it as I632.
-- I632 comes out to 1.05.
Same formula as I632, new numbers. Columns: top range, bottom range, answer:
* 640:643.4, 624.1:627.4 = 1.05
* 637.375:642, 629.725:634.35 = 1.01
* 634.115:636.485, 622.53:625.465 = 1.05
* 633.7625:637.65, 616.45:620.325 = 1.01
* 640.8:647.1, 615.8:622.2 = 1.04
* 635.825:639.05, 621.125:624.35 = 1.07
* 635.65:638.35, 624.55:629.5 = 1.02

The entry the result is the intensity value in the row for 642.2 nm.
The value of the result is 14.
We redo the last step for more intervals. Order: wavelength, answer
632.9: 13.6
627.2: 14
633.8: 13.6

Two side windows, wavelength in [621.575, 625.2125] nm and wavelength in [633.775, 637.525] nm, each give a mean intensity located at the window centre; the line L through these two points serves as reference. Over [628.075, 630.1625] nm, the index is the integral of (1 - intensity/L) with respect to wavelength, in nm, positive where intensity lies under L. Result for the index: -0.14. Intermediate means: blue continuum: 13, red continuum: 13.7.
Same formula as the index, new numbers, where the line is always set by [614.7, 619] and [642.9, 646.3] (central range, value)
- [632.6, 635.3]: 0.06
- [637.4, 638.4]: 0.01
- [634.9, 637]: 0.04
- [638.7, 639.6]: 0.01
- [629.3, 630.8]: -0.09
